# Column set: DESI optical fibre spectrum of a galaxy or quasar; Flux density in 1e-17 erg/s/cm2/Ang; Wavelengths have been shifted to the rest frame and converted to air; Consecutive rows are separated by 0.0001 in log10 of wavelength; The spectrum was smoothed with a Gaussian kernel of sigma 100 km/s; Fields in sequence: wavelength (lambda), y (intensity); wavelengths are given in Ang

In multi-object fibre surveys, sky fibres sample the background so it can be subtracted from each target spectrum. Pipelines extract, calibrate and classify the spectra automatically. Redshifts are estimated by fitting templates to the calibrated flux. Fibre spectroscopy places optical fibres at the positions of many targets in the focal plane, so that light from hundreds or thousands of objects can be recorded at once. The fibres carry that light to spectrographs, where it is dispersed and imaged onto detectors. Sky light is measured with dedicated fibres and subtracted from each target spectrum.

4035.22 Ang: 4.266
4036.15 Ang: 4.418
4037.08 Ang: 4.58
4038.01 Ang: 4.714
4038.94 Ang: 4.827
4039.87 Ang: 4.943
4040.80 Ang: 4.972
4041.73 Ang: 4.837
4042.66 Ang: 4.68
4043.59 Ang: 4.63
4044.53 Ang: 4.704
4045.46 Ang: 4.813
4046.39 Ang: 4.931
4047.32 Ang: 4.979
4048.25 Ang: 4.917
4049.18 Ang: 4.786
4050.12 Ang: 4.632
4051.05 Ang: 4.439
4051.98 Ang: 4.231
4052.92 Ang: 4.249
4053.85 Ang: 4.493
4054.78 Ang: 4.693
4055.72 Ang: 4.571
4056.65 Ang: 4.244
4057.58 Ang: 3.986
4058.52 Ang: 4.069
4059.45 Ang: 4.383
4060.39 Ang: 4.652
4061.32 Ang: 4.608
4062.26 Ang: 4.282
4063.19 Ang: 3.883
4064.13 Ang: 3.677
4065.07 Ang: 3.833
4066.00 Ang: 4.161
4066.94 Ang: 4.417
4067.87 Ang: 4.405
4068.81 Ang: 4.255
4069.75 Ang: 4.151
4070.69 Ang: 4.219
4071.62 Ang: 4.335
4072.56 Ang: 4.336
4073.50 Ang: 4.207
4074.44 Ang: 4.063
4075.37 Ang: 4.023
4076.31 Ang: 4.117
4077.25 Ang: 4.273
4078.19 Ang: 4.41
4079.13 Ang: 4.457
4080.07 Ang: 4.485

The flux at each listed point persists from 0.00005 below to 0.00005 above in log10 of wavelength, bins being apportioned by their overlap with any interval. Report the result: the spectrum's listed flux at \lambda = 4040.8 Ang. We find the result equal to 4.972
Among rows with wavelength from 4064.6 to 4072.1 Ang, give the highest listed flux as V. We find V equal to 4.417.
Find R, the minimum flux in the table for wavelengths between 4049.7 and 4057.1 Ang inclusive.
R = 4.231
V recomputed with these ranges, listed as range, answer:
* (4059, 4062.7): 4.652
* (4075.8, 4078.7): 4.41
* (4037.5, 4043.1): 4.972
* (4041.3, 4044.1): 4.837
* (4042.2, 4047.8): 4.979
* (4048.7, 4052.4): 4.786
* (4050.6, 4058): 4.693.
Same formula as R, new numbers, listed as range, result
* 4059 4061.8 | 4.383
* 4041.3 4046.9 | 4.63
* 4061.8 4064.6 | 3.677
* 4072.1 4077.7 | 4.023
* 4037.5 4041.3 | 4.714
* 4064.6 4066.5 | 3.833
